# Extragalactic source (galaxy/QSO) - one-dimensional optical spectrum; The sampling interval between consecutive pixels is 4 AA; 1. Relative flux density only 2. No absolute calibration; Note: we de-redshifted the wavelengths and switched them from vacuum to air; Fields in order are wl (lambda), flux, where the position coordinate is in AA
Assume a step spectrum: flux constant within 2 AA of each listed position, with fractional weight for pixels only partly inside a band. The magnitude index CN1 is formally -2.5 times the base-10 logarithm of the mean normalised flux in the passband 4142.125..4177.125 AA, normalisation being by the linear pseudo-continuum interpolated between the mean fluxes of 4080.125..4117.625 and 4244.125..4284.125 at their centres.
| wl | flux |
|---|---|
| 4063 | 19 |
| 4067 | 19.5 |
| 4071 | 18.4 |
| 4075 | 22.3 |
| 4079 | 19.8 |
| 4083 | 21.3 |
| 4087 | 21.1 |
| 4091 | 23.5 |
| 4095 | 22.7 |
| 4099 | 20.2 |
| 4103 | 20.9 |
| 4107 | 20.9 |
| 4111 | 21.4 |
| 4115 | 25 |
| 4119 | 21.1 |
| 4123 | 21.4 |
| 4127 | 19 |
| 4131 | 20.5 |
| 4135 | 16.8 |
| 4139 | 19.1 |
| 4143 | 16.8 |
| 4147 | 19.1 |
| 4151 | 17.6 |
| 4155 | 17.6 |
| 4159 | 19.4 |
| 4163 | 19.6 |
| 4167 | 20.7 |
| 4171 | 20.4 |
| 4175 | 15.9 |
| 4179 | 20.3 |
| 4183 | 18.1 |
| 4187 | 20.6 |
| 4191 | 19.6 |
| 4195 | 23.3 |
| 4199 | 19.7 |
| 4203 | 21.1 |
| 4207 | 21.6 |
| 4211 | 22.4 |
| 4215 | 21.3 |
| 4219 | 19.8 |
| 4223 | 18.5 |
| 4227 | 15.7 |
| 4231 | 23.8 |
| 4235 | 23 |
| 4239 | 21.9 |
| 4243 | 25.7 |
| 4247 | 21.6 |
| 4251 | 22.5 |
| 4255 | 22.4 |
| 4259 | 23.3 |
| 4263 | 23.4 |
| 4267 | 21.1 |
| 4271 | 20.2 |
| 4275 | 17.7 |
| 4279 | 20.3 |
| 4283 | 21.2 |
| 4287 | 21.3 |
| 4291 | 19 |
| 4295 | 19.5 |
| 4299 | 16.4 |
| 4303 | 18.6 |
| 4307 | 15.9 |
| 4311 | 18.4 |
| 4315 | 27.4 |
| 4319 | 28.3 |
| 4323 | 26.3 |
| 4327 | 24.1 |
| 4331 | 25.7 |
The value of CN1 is 0.17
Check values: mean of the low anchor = 21.8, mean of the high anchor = 21.5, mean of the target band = 18.6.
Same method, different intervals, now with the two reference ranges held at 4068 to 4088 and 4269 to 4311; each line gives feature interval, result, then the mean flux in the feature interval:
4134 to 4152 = 0.12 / 18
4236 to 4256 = -0.18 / 22.8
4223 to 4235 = -0.04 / 20.1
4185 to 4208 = -0.07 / 21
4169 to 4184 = 0.06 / 18.7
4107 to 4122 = -0.10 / 22.2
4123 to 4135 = 0.03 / 19.5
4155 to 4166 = 0.04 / 19.3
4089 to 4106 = -0.07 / 21.8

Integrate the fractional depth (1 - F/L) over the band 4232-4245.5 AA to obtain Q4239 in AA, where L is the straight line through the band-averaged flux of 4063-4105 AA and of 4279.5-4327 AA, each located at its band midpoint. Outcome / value -1.51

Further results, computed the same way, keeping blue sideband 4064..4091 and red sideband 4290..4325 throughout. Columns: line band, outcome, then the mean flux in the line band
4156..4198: 2.2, 19.7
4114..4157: 2.9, 19.3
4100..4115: -0.6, 21.5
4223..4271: -2.2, 22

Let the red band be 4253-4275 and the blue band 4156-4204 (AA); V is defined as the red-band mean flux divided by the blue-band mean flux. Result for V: 1.09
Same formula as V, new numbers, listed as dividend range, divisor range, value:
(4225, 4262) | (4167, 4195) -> 1.14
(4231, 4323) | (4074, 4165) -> 1.06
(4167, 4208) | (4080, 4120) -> 0.92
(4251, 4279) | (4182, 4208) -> 1.04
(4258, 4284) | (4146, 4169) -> 1.10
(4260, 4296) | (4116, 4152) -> 1.07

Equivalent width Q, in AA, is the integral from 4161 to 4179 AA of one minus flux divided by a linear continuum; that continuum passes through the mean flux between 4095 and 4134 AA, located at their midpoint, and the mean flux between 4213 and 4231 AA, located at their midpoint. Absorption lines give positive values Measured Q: 0.8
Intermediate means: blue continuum 21.1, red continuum 19.4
